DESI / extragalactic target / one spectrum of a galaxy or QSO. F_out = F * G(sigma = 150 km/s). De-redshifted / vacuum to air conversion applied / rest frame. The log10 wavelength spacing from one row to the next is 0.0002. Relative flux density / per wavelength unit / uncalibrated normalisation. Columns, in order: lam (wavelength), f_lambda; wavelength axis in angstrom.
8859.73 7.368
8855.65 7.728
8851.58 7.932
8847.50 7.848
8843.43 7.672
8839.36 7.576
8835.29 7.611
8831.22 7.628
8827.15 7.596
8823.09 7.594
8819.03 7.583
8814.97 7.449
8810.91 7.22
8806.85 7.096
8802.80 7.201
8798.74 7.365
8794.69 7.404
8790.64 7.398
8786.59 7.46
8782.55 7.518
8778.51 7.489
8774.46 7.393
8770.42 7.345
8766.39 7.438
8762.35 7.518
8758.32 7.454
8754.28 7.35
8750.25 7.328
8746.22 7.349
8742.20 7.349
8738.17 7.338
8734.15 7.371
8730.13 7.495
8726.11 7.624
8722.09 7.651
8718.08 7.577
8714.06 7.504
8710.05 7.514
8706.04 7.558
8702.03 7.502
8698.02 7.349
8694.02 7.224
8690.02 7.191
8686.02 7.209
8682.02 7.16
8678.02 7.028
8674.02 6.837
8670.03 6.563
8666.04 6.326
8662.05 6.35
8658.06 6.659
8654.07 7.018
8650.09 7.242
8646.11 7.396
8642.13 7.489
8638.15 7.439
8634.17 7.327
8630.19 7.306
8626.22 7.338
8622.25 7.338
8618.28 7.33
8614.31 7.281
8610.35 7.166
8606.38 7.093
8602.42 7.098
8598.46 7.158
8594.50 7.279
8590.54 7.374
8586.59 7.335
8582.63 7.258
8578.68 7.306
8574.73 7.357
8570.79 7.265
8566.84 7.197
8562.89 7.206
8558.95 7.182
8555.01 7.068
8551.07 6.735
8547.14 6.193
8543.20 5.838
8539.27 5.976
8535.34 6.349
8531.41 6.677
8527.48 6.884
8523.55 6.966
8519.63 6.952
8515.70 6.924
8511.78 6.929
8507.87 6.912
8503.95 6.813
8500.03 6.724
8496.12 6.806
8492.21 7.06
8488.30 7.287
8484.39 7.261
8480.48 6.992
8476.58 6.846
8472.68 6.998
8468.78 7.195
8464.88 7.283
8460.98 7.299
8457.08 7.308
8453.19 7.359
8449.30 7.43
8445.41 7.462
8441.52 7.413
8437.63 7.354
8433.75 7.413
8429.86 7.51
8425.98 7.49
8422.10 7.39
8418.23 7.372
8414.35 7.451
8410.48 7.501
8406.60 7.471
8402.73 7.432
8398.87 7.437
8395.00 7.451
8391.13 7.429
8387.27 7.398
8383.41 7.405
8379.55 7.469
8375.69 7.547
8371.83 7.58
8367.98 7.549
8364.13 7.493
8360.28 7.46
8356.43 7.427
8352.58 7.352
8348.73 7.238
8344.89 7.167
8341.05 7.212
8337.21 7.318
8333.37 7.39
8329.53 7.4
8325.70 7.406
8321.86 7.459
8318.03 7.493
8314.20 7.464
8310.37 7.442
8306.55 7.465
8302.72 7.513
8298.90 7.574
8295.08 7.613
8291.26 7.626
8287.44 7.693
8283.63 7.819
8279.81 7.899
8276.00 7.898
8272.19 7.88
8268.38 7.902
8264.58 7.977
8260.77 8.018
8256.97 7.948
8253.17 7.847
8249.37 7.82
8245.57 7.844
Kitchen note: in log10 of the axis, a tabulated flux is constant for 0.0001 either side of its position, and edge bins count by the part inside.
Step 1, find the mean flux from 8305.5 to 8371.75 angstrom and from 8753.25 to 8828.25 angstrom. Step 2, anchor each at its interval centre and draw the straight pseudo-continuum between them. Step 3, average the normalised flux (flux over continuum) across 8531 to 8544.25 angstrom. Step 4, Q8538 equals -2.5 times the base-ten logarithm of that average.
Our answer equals 0.196 mag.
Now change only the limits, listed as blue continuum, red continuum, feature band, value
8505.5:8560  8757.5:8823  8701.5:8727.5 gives -0.06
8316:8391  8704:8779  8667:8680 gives 0.10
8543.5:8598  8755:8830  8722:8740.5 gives -0.02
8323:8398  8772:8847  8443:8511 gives 0.05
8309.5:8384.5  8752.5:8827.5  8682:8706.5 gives 0.01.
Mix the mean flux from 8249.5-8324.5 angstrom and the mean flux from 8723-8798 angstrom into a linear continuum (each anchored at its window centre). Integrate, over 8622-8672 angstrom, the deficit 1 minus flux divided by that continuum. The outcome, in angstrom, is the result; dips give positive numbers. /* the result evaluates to 2.96 angstrom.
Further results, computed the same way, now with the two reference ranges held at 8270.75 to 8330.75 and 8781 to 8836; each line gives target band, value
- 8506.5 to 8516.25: 0.8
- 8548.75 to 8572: 1.3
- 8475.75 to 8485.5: 0.7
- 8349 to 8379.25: 0.4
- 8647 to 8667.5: 2.0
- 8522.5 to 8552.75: 4.4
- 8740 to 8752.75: 0.2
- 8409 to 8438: 0.5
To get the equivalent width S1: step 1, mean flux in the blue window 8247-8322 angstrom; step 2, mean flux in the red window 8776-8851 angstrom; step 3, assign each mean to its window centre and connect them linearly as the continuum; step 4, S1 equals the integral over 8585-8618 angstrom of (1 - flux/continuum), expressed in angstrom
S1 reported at 1.6 angstrom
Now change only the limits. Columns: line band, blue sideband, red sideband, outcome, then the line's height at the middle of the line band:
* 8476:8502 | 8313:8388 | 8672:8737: 1.36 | 7.39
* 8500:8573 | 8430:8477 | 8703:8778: 5.60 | 7.35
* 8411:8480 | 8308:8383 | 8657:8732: 0.22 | 7.35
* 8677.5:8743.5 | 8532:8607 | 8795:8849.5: -1.31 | 7.25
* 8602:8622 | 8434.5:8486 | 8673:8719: 0.20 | 7.29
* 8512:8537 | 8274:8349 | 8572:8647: 1.87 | 7.36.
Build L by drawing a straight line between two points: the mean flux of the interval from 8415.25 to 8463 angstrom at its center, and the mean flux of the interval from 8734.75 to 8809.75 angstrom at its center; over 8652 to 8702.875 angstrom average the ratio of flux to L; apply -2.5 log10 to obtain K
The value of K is 0.07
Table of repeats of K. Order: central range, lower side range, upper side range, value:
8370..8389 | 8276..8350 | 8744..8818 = 0.00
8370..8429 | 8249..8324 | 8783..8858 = 0.03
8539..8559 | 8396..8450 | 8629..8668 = 0.12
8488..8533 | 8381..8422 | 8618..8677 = 0.06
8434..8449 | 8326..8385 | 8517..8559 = -0.06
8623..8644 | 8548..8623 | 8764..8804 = -0.02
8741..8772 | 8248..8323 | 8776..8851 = 0.02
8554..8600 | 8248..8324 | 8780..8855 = 0.05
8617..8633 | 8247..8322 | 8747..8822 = 0.02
